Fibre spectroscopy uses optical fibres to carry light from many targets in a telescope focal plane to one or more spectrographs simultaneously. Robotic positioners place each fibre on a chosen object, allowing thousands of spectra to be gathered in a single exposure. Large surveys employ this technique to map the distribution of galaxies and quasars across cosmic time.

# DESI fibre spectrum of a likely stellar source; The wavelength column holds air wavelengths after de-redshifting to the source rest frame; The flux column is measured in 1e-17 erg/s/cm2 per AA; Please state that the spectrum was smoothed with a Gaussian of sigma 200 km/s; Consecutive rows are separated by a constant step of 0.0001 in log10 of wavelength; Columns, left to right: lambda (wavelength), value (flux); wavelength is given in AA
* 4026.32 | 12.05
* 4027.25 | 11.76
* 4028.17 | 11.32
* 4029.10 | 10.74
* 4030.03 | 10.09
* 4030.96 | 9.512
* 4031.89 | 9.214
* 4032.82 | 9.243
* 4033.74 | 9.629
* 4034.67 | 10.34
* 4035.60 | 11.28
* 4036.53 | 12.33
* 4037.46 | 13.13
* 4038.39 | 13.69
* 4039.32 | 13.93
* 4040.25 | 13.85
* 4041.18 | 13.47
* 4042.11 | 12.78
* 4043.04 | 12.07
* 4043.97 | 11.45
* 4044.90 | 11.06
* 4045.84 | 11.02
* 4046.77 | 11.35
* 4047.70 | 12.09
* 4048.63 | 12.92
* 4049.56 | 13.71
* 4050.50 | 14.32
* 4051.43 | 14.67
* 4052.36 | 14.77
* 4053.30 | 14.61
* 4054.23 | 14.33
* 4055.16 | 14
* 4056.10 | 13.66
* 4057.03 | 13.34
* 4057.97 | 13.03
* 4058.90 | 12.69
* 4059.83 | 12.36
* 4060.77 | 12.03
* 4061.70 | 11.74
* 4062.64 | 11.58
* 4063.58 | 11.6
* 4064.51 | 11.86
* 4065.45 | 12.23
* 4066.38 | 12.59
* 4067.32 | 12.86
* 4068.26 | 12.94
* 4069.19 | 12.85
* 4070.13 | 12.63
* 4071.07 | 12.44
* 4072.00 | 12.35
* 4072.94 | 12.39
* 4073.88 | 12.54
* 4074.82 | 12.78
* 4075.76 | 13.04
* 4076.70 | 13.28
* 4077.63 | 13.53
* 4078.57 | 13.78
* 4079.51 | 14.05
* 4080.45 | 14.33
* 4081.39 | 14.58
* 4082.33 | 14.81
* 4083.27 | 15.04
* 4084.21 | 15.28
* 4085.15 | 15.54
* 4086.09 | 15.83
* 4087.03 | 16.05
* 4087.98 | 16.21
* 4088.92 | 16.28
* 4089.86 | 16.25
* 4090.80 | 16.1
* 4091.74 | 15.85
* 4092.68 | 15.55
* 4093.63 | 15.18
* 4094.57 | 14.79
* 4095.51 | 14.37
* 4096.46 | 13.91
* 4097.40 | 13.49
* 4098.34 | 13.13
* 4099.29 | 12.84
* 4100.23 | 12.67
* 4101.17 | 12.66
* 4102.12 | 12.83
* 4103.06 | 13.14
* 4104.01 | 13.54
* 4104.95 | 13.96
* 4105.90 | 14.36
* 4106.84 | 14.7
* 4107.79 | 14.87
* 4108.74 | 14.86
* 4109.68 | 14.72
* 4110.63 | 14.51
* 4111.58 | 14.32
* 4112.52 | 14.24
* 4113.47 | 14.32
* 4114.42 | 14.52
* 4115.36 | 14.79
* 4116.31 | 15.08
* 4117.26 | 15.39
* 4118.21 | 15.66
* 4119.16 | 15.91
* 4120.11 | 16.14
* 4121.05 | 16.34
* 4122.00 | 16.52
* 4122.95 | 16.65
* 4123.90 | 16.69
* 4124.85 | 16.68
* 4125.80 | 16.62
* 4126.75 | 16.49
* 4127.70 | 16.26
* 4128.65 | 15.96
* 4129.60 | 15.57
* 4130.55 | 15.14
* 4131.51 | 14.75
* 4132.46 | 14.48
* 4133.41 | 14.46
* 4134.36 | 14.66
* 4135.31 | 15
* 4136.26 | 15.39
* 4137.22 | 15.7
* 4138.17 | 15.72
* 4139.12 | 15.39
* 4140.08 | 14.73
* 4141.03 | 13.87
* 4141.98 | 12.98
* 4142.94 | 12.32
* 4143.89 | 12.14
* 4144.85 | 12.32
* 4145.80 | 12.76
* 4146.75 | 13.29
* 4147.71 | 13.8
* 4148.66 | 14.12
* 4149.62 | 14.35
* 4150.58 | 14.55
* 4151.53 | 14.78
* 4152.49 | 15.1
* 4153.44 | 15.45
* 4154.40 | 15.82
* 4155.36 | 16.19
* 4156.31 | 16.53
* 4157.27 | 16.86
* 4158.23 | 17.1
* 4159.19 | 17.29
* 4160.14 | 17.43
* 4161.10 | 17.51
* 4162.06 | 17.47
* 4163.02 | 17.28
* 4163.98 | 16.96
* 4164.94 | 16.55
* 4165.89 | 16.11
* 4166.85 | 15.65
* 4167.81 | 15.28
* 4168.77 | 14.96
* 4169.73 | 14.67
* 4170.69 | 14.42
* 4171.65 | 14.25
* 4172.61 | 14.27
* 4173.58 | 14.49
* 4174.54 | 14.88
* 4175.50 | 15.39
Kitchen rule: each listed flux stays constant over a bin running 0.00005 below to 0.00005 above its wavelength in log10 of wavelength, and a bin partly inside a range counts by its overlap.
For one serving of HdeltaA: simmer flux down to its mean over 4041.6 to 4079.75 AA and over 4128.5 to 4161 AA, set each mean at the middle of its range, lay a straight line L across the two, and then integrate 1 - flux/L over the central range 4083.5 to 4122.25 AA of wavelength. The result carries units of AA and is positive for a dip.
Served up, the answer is -2.6 AA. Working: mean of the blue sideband 12.8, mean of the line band 14.8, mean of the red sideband 14.9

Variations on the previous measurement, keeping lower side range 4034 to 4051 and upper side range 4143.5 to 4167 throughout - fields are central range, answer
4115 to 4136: -1.4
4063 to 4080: 0.6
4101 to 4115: 0.1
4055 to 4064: 0.2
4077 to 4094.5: -2.0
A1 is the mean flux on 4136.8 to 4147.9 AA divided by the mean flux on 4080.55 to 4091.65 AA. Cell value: 0.88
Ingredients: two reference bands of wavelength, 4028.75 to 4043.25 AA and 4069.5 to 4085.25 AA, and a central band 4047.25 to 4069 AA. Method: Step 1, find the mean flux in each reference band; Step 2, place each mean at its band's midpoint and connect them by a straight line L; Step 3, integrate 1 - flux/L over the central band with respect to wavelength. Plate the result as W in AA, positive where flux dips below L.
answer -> -0.7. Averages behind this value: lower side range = 11.6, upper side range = 13.6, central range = 13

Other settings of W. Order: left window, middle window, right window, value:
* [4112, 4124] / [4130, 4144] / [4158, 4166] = 1.5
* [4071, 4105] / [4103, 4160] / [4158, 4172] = 1.1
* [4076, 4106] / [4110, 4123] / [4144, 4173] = -0.4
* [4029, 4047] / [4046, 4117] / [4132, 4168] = -4.8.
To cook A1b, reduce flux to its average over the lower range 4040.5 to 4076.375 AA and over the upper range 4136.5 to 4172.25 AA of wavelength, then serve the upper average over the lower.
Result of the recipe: 1.19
